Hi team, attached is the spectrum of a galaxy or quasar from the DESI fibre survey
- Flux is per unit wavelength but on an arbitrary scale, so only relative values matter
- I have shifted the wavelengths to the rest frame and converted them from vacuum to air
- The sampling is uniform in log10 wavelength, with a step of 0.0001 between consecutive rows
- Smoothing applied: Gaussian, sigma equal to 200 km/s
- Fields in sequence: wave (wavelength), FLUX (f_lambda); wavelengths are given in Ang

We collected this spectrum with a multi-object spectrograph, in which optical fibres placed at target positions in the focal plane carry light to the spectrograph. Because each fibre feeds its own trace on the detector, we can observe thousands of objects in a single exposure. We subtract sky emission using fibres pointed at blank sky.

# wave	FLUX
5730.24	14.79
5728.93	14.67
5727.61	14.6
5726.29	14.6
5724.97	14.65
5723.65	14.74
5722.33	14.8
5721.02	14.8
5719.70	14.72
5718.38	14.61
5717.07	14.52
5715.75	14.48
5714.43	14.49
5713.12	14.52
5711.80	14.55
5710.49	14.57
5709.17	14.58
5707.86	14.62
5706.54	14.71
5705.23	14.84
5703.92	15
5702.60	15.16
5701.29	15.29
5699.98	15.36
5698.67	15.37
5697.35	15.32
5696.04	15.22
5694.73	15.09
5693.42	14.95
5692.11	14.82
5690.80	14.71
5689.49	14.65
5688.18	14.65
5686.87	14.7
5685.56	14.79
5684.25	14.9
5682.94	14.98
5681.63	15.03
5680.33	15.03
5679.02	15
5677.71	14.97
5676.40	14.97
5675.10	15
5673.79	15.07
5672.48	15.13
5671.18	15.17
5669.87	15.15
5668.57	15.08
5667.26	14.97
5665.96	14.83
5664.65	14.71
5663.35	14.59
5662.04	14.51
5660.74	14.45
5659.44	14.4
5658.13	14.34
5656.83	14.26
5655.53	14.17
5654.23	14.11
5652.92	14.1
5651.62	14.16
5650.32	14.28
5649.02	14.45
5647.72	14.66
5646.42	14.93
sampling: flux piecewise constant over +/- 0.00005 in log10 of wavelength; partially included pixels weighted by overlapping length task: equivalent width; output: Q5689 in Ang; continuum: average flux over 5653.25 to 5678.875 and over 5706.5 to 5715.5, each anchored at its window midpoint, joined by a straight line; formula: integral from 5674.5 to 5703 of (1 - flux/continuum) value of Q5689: -0.7 Ang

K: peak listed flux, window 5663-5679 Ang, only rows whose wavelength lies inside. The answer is 15.17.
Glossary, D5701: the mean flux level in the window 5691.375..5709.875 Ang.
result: 15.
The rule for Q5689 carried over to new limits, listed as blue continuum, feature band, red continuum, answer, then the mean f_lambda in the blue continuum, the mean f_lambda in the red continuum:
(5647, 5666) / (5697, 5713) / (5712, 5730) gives -0.4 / 14.4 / 14.6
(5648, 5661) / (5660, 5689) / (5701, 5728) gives -1.0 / 14.3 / 14.7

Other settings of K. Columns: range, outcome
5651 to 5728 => 15.37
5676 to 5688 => 15.03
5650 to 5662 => 14.45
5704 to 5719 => 14.84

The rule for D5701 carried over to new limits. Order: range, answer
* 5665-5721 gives 14.9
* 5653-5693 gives 14.8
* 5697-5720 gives 14.8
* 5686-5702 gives 15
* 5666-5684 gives 15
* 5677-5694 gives 14.9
